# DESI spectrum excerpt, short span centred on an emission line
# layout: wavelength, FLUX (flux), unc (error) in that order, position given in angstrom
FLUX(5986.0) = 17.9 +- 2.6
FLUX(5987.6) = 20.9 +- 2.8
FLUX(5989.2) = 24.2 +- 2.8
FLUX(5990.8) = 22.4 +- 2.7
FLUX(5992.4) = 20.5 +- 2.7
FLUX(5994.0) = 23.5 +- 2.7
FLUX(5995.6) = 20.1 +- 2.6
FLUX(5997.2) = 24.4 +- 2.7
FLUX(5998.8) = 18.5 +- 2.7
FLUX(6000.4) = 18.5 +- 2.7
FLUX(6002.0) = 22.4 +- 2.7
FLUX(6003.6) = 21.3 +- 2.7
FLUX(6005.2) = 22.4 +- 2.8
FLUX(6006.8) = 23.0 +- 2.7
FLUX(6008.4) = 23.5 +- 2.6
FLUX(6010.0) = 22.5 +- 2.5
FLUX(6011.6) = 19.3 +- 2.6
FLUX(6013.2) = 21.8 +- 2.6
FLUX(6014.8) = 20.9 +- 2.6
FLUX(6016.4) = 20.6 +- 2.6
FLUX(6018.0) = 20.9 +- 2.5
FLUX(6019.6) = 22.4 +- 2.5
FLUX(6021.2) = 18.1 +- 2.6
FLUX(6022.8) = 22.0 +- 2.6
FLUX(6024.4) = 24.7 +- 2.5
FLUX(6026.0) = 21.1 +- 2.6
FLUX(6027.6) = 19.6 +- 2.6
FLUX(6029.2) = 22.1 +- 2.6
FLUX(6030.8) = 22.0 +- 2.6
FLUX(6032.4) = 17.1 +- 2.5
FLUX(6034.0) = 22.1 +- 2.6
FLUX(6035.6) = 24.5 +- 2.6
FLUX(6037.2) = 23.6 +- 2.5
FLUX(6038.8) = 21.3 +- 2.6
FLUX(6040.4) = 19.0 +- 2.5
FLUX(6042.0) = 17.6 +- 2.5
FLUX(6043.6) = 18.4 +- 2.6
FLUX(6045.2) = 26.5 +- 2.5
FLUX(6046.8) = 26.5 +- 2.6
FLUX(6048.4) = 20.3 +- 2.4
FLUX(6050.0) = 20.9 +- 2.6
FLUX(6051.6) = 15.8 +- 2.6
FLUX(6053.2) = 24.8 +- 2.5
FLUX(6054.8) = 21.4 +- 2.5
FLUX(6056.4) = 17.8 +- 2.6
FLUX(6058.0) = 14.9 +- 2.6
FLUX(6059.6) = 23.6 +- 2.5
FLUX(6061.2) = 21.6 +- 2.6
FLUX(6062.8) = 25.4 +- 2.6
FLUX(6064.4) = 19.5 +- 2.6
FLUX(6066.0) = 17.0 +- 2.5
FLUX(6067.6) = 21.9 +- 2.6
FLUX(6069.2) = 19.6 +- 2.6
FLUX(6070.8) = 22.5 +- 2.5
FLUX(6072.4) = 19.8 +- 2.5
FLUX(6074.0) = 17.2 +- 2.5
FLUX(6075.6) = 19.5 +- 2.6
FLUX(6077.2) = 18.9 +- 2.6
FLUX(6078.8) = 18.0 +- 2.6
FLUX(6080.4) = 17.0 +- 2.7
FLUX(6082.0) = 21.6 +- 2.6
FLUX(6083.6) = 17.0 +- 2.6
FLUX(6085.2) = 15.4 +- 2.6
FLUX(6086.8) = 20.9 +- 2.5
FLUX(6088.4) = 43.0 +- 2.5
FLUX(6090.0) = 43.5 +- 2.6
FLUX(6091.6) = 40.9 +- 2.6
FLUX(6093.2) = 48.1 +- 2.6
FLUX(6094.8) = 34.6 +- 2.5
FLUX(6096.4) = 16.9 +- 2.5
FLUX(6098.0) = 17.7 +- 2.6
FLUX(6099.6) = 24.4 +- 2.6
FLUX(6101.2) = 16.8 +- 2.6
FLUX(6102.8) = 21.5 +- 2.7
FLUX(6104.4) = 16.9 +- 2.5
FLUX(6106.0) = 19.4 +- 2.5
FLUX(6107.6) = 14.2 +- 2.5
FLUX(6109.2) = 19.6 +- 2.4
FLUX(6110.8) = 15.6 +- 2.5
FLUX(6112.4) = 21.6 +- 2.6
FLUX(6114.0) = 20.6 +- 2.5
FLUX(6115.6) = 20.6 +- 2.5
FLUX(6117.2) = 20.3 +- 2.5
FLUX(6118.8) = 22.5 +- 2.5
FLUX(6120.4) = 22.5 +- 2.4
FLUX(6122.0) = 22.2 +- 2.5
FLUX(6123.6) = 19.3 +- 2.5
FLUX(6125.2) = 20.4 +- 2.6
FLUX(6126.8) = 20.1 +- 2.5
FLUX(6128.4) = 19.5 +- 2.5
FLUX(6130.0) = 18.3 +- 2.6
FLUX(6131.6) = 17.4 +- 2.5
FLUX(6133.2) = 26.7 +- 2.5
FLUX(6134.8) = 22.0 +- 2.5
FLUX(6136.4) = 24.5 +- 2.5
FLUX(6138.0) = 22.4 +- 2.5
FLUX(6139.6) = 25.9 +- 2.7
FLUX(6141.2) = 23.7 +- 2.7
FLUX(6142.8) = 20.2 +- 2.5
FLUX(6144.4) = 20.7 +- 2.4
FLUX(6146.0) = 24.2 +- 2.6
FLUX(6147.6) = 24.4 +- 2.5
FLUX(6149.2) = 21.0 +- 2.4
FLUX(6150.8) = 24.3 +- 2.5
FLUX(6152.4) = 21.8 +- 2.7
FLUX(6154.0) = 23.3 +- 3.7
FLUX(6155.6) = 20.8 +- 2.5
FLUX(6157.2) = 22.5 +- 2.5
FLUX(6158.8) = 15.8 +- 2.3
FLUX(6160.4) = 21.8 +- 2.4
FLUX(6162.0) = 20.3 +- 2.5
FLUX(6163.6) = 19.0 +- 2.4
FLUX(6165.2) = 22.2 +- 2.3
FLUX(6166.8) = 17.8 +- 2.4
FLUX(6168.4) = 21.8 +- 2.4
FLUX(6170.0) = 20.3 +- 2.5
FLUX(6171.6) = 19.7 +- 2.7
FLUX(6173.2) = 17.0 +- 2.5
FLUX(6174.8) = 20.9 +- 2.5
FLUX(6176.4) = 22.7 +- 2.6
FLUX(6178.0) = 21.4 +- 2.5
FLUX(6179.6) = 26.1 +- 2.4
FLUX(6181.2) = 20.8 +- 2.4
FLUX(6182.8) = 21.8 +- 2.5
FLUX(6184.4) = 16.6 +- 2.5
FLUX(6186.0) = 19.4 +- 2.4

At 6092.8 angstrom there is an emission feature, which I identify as H-beta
